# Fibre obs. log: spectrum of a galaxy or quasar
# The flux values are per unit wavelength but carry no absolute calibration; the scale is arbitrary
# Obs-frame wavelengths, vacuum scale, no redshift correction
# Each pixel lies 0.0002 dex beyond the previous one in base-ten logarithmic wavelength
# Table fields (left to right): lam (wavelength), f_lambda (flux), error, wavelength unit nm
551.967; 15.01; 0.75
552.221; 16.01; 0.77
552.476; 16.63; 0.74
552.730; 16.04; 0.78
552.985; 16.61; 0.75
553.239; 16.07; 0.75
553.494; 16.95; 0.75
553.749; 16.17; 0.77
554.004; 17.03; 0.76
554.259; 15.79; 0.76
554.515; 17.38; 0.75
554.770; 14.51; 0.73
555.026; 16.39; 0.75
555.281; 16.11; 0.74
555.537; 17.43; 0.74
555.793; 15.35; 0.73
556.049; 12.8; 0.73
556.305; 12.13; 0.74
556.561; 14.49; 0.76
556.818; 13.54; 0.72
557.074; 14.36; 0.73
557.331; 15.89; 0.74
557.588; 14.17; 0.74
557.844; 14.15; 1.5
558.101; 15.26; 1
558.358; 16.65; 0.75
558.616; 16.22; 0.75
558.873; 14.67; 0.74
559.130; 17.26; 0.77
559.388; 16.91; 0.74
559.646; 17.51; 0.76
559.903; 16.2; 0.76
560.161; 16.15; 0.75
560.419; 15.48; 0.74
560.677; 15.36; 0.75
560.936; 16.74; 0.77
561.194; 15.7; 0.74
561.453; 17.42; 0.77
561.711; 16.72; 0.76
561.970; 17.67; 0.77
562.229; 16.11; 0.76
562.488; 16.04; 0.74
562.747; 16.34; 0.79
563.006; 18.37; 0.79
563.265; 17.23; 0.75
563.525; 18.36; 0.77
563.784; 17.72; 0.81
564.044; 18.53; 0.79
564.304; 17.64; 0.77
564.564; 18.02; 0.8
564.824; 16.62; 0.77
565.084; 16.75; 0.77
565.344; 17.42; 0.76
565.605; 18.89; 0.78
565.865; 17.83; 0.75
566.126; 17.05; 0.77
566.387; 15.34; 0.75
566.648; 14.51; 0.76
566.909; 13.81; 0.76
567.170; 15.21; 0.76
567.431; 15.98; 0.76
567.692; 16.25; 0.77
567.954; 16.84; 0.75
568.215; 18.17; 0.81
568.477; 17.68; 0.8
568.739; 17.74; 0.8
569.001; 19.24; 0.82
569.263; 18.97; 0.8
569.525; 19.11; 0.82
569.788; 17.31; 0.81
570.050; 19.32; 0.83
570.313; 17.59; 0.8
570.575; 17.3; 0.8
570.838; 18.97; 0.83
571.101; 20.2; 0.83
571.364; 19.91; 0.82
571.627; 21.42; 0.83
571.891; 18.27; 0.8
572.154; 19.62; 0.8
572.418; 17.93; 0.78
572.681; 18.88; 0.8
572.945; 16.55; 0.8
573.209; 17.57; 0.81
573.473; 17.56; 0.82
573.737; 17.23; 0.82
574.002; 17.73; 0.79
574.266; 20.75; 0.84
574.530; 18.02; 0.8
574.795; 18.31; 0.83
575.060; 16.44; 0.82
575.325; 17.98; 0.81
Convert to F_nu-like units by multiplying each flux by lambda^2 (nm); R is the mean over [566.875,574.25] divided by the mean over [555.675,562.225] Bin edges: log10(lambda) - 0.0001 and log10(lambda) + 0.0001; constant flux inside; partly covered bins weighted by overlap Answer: 1.21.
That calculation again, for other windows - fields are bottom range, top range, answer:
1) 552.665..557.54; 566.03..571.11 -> 1.17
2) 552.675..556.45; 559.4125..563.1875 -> 1.08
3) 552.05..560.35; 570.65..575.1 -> 1.25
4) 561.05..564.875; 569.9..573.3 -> 1.12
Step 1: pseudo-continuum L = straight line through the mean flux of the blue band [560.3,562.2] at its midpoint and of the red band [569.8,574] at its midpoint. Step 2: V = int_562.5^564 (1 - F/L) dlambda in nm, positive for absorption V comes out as -0.06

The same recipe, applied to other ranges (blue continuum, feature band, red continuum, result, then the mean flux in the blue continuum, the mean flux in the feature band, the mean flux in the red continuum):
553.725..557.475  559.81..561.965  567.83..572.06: 0.026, 15.3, 16.3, 18.6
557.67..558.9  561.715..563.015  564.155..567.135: -0.052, 15.4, 16.8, 16.7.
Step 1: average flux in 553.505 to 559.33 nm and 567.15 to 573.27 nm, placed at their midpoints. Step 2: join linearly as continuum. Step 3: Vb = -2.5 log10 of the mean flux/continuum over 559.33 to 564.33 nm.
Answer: -0.025 mag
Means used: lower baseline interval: 15.4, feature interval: 16.9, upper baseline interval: 18.2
